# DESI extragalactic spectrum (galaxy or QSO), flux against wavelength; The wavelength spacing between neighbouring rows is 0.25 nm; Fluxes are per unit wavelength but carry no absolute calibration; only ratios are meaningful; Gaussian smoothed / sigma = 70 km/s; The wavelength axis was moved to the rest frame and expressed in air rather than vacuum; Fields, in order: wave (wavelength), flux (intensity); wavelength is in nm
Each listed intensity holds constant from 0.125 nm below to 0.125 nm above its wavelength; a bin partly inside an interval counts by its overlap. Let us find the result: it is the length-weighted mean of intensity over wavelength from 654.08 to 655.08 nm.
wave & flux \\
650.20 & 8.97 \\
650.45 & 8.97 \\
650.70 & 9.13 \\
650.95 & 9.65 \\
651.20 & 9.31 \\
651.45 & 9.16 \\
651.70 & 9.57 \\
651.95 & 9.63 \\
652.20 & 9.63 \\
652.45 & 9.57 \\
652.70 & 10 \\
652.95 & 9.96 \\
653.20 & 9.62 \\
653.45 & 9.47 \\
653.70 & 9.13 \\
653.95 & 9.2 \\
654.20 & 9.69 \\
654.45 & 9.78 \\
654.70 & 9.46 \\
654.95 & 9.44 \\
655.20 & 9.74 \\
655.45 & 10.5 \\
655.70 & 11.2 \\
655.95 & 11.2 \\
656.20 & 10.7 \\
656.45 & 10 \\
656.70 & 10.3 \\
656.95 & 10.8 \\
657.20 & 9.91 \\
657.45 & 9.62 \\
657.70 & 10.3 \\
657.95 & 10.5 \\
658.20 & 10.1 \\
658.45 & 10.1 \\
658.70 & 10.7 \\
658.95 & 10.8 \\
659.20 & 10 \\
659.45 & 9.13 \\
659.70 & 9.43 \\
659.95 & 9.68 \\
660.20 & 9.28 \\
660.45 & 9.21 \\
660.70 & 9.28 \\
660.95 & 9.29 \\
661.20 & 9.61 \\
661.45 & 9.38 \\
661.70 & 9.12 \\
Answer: 9.59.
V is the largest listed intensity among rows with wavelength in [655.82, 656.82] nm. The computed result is 11.2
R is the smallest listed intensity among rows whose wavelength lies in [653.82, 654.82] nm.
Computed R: 9.2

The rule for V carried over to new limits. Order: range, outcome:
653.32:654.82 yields 9.78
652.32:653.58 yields 10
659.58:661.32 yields 9.68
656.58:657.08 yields 10.8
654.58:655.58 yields 10.5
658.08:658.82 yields 10.7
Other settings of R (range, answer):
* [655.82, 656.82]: 10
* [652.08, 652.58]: 9.57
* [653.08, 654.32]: 9.13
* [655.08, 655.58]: 9.74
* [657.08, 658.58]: 9.62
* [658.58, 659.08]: 10.7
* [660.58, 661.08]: 9.28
